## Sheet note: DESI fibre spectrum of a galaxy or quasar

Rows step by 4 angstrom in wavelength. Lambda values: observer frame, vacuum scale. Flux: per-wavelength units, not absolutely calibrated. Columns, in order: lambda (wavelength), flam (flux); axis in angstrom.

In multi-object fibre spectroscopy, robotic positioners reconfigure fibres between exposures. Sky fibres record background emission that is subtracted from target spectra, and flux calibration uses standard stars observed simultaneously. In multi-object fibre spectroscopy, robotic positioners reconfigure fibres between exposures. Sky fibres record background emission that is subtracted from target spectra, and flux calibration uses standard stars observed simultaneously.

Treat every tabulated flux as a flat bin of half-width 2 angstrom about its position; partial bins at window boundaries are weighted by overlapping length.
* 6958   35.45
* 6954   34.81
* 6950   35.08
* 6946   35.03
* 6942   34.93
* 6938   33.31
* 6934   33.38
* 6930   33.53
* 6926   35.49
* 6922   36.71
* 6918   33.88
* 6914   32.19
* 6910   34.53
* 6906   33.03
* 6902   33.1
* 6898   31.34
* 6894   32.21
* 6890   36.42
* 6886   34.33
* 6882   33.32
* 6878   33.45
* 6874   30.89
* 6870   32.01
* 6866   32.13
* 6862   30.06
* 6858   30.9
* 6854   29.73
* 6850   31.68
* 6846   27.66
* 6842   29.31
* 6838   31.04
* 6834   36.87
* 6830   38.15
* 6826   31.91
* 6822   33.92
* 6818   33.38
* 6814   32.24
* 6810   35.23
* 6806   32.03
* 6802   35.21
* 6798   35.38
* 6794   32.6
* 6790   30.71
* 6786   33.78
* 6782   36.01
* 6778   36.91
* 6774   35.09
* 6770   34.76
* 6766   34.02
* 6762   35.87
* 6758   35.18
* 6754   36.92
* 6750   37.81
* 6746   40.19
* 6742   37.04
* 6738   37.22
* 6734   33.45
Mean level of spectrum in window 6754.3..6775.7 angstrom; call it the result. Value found 35.1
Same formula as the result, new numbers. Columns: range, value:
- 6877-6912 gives 33.5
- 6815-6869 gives 32.1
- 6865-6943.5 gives 33.5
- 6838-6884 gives 31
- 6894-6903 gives 32.1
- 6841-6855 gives 29.6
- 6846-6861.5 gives 30.3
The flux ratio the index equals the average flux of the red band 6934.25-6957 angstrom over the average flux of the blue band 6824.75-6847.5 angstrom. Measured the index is 1.1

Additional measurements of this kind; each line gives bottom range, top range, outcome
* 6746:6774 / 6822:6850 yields 0.90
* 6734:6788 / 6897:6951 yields 0.94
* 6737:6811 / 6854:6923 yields 0.93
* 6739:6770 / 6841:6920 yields 0.88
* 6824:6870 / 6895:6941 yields 1.06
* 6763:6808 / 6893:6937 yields 0.98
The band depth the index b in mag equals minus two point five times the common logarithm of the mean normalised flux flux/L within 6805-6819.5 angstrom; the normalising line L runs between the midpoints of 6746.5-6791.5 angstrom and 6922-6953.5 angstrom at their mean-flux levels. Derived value 0.06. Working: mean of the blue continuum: 35.4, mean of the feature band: 33.3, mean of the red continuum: 34.6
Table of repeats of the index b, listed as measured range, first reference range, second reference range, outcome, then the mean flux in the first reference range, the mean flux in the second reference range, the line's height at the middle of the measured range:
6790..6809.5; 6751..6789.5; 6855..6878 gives 0.01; 35.3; 31.3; 34.1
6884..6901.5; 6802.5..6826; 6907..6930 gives 0.02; 33.4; 34.4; 34.1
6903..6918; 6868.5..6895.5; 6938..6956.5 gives 0.02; 33.3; 34.8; 33.9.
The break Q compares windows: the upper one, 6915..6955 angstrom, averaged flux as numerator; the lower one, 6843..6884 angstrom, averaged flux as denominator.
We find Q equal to 1.11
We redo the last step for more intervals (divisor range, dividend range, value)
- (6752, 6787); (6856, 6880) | 0.89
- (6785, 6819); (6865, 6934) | 1.00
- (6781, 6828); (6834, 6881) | 0.93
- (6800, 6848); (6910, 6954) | 1.04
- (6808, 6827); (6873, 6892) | 1.01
